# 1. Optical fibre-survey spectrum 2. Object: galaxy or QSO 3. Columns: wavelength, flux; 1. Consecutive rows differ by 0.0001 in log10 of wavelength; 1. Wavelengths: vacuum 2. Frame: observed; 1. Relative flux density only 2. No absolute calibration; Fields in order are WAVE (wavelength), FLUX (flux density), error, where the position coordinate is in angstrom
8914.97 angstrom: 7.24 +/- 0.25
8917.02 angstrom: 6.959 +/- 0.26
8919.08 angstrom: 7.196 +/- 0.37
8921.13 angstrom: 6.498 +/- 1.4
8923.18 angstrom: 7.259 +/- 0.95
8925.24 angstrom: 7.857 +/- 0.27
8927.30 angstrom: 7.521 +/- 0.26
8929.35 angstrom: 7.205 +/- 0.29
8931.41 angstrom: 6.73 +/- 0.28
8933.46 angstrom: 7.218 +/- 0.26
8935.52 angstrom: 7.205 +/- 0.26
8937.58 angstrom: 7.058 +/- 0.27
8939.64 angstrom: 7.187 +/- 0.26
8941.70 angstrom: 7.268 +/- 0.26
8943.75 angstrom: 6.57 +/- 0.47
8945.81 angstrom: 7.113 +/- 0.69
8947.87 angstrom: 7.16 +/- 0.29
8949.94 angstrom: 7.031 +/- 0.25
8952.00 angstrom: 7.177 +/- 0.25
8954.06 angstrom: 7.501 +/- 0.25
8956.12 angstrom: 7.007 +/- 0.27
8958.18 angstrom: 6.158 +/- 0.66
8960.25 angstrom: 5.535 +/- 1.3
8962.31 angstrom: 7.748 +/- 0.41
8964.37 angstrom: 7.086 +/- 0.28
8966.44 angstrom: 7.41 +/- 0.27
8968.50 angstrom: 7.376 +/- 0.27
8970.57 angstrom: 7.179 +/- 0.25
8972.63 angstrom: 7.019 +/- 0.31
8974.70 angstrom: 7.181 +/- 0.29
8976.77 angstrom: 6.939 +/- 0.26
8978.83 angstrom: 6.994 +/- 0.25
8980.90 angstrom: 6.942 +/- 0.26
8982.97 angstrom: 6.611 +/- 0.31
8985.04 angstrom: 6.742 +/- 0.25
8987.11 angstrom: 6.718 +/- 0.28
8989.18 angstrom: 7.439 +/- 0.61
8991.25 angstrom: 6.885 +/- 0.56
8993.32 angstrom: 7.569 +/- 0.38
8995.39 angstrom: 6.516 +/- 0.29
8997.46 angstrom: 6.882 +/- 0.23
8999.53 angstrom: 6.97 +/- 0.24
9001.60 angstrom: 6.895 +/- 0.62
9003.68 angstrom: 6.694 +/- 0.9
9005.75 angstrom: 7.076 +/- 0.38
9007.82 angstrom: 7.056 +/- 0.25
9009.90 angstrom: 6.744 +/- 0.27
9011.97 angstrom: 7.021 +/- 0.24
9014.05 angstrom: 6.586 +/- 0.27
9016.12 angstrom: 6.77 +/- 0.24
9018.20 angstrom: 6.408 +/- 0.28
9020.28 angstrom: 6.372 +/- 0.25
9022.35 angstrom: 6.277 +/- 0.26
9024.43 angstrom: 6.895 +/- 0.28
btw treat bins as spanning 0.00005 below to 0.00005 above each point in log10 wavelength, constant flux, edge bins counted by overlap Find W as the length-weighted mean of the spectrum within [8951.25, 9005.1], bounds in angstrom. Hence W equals 6.97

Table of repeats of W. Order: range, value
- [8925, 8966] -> 7.06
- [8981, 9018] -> 6.88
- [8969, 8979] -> 7.09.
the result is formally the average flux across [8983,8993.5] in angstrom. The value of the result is 6.98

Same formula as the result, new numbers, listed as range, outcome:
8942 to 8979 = 7.02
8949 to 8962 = 6.79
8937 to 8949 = 7.06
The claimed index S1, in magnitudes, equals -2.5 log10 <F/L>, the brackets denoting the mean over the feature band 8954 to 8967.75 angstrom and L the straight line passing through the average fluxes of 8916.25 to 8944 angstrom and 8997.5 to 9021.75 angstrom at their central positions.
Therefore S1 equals 0.02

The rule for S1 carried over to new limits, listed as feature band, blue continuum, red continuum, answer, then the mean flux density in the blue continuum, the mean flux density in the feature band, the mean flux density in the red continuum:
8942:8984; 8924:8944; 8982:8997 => 0.01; 7.21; 6.99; 6.93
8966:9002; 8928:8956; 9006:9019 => -0.01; 7.11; 7.01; 6.79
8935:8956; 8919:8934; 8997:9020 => 0.00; 7.19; 7.12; 6.81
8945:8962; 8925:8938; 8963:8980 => 0.05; 7.23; 6.87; 7.16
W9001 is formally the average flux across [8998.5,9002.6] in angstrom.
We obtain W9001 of 6.94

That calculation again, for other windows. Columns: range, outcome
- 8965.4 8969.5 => 7.39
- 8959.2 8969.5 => 7.03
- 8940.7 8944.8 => 6.93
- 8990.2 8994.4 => 7.22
